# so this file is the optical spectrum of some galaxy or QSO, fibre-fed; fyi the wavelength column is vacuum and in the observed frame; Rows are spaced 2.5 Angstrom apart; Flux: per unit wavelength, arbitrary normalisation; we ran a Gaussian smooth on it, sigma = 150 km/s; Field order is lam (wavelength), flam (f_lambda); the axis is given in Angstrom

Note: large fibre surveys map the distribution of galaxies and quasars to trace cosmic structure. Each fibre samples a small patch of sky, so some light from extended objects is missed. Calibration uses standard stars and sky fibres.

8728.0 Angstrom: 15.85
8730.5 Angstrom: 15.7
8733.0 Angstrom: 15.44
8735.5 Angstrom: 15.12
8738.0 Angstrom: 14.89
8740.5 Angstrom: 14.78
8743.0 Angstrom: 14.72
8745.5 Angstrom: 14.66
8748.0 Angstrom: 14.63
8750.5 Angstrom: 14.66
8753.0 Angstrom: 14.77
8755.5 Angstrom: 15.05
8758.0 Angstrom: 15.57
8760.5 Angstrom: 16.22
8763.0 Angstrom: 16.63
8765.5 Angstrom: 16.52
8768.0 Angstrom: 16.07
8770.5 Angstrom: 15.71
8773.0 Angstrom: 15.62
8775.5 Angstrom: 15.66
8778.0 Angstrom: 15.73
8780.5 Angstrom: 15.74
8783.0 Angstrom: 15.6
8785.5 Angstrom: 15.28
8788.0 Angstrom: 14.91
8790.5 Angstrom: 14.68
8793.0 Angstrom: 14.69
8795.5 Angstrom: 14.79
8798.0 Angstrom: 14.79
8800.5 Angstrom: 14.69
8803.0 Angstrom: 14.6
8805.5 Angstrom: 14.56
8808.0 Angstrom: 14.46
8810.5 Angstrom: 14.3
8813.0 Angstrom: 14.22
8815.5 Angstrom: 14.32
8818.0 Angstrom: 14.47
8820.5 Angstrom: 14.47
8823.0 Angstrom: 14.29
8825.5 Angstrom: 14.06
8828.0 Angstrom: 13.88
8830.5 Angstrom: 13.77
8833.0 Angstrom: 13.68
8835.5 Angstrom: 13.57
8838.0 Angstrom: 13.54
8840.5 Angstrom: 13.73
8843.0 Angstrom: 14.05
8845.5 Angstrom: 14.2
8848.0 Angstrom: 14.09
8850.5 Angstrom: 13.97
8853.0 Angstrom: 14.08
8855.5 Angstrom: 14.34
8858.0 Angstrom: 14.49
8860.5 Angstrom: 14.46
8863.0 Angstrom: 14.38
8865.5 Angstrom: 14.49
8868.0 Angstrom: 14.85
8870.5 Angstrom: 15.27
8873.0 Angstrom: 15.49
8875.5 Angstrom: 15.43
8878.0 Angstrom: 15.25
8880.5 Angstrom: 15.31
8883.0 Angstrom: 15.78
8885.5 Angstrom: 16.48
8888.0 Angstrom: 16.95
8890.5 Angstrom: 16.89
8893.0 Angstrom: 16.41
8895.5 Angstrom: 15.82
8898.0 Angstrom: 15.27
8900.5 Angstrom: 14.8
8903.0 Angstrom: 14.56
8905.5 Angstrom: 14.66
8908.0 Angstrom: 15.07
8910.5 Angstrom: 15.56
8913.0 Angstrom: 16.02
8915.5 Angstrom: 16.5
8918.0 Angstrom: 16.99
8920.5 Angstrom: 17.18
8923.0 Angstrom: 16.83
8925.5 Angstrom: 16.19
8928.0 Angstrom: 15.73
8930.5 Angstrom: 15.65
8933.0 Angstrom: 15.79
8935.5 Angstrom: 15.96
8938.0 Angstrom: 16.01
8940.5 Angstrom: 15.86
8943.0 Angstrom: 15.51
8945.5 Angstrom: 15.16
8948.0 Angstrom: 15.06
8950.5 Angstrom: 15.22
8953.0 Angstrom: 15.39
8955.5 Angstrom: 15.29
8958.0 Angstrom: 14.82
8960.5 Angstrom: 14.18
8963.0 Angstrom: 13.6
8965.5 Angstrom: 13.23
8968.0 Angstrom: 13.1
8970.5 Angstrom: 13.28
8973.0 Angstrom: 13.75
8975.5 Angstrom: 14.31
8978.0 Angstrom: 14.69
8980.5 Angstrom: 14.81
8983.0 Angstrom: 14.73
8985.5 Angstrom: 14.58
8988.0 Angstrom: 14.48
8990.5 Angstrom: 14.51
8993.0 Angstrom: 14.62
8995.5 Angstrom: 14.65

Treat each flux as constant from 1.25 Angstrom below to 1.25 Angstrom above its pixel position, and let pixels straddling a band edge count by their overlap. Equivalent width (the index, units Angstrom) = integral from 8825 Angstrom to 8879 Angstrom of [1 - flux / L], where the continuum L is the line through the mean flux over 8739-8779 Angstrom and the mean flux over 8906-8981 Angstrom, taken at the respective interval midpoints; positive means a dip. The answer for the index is 3.5 Angstrom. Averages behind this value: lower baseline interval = 15.4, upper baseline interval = 15.2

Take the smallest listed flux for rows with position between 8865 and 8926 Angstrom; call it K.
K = 14.49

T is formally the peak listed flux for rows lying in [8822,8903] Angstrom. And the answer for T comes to 16.95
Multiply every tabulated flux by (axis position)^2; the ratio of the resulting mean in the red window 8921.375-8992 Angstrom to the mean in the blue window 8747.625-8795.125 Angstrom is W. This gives 1.0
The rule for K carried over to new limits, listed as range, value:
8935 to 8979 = 13.1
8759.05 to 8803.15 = 14.6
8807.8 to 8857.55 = 13.54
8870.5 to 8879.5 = 15.25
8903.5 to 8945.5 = 14.66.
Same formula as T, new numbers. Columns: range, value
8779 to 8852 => 15.74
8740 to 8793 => 16.63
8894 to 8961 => 17.18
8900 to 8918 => 16.99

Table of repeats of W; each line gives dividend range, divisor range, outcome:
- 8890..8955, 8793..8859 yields 1.13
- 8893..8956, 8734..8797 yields 1.06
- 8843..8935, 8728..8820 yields 1.05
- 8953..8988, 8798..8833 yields 1.03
